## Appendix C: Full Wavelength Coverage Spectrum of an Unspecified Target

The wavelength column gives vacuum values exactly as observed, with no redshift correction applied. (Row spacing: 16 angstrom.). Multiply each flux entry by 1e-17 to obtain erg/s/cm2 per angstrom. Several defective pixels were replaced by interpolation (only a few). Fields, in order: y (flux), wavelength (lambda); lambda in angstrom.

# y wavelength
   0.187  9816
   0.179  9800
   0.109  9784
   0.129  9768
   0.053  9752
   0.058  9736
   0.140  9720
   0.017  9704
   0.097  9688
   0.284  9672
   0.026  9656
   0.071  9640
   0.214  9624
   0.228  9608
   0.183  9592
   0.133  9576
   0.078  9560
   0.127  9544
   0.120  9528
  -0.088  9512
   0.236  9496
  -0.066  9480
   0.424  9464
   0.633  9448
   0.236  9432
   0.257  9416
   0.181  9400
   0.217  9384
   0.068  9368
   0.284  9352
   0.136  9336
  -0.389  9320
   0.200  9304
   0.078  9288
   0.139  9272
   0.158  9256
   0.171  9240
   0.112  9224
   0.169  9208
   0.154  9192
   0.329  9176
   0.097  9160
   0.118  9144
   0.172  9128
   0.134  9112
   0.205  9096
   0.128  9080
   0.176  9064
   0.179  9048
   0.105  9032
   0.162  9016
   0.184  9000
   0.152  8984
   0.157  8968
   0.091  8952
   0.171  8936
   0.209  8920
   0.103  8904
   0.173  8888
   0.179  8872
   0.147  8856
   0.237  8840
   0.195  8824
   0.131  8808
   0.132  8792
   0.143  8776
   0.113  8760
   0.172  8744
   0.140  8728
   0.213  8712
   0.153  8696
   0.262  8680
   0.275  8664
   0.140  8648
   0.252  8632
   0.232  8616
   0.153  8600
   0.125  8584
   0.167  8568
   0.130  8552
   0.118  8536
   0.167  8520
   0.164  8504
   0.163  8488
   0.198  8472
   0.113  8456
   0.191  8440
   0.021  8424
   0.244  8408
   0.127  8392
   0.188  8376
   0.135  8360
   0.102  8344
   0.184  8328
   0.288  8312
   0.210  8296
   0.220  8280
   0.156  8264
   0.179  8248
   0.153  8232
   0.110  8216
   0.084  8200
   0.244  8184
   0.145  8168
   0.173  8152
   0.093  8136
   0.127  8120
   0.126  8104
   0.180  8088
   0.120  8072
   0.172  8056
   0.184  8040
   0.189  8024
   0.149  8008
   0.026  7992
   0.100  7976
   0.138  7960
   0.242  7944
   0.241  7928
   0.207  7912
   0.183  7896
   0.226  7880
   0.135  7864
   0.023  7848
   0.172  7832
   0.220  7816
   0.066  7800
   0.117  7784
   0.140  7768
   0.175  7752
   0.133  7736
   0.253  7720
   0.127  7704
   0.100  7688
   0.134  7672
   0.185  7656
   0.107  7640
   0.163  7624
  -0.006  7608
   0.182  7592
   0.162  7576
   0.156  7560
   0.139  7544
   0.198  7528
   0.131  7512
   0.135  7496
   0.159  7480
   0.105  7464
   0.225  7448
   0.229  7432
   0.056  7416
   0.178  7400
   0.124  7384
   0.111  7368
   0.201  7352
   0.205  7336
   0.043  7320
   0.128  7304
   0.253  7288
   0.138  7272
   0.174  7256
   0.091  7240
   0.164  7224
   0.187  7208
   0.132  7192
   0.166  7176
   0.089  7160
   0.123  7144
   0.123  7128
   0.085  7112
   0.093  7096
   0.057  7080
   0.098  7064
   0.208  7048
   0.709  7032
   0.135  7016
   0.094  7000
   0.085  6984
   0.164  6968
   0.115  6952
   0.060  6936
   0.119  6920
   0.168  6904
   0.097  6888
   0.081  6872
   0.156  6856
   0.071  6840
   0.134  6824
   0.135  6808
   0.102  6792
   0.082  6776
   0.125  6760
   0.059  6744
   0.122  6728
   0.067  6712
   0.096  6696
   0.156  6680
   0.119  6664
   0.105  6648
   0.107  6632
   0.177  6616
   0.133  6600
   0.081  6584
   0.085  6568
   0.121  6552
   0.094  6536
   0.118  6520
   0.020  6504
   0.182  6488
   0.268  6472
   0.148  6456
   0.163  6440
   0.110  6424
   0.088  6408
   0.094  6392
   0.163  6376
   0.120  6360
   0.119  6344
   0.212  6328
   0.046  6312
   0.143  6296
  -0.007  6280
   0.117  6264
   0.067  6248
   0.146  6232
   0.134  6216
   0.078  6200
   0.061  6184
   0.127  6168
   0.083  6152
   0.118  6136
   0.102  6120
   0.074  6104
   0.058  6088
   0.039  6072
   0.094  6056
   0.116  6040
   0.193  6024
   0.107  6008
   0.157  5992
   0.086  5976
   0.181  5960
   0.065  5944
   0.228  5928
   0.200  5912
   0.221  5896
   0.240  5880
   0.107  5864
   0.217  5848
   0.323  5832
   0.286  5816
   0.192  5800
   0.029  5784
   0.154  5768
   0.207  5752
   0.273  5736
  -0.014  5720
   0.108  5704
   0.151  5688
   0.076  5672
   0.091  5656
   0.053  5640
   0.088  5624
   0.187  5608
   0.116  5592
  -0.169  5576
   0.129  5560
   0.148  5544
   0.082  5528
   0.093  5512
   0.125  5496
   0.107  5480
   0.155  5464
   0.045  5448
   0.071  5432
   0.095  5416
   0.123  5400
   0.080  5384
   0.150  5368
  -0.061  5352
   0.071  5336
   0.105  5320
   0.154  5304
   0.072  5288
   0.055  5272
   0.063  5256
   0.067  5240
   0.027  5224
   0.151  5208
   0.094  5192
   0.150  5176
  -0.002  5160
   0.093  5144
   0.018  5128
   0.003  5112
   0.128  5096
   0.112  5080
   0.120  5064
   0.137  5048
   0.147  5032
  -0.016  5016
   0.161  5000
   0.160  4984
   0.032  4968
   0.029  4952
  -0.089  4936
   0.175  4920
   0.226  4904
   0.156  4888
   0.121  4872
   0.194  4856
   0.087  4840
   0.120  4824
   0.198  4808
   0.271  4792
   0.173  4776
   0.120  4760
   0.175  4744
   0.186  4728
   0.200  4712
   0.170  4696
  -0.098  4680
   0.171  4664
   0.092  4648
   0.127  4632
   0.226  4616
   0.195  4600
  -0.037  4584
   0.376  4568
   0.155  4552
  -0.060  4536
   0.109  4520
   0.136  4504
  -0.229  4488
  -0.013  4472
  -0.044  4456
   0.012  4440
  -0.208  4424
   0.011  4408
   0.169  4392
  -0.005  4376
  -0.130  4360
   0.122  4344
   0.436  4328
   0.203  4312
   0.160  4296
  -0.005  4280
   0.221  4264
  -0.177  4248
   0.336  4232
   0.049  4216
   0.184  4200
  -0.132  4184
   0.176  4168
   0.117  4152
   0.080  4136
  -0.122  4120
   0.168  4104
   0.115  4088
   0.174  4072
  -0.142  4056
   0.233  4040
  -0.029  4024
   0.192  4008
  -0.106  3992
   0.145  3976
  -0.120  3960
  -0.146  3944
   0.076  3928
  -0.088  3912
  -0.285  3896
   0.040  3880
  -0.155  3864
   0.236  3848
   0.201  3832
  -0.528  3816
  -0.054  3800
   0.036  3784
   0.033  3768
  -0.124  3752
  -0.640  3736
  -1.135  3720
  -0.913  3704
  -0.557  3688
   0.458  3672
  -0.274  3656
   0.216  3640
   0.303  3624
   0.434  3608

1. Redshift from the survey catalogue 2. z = 0.89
